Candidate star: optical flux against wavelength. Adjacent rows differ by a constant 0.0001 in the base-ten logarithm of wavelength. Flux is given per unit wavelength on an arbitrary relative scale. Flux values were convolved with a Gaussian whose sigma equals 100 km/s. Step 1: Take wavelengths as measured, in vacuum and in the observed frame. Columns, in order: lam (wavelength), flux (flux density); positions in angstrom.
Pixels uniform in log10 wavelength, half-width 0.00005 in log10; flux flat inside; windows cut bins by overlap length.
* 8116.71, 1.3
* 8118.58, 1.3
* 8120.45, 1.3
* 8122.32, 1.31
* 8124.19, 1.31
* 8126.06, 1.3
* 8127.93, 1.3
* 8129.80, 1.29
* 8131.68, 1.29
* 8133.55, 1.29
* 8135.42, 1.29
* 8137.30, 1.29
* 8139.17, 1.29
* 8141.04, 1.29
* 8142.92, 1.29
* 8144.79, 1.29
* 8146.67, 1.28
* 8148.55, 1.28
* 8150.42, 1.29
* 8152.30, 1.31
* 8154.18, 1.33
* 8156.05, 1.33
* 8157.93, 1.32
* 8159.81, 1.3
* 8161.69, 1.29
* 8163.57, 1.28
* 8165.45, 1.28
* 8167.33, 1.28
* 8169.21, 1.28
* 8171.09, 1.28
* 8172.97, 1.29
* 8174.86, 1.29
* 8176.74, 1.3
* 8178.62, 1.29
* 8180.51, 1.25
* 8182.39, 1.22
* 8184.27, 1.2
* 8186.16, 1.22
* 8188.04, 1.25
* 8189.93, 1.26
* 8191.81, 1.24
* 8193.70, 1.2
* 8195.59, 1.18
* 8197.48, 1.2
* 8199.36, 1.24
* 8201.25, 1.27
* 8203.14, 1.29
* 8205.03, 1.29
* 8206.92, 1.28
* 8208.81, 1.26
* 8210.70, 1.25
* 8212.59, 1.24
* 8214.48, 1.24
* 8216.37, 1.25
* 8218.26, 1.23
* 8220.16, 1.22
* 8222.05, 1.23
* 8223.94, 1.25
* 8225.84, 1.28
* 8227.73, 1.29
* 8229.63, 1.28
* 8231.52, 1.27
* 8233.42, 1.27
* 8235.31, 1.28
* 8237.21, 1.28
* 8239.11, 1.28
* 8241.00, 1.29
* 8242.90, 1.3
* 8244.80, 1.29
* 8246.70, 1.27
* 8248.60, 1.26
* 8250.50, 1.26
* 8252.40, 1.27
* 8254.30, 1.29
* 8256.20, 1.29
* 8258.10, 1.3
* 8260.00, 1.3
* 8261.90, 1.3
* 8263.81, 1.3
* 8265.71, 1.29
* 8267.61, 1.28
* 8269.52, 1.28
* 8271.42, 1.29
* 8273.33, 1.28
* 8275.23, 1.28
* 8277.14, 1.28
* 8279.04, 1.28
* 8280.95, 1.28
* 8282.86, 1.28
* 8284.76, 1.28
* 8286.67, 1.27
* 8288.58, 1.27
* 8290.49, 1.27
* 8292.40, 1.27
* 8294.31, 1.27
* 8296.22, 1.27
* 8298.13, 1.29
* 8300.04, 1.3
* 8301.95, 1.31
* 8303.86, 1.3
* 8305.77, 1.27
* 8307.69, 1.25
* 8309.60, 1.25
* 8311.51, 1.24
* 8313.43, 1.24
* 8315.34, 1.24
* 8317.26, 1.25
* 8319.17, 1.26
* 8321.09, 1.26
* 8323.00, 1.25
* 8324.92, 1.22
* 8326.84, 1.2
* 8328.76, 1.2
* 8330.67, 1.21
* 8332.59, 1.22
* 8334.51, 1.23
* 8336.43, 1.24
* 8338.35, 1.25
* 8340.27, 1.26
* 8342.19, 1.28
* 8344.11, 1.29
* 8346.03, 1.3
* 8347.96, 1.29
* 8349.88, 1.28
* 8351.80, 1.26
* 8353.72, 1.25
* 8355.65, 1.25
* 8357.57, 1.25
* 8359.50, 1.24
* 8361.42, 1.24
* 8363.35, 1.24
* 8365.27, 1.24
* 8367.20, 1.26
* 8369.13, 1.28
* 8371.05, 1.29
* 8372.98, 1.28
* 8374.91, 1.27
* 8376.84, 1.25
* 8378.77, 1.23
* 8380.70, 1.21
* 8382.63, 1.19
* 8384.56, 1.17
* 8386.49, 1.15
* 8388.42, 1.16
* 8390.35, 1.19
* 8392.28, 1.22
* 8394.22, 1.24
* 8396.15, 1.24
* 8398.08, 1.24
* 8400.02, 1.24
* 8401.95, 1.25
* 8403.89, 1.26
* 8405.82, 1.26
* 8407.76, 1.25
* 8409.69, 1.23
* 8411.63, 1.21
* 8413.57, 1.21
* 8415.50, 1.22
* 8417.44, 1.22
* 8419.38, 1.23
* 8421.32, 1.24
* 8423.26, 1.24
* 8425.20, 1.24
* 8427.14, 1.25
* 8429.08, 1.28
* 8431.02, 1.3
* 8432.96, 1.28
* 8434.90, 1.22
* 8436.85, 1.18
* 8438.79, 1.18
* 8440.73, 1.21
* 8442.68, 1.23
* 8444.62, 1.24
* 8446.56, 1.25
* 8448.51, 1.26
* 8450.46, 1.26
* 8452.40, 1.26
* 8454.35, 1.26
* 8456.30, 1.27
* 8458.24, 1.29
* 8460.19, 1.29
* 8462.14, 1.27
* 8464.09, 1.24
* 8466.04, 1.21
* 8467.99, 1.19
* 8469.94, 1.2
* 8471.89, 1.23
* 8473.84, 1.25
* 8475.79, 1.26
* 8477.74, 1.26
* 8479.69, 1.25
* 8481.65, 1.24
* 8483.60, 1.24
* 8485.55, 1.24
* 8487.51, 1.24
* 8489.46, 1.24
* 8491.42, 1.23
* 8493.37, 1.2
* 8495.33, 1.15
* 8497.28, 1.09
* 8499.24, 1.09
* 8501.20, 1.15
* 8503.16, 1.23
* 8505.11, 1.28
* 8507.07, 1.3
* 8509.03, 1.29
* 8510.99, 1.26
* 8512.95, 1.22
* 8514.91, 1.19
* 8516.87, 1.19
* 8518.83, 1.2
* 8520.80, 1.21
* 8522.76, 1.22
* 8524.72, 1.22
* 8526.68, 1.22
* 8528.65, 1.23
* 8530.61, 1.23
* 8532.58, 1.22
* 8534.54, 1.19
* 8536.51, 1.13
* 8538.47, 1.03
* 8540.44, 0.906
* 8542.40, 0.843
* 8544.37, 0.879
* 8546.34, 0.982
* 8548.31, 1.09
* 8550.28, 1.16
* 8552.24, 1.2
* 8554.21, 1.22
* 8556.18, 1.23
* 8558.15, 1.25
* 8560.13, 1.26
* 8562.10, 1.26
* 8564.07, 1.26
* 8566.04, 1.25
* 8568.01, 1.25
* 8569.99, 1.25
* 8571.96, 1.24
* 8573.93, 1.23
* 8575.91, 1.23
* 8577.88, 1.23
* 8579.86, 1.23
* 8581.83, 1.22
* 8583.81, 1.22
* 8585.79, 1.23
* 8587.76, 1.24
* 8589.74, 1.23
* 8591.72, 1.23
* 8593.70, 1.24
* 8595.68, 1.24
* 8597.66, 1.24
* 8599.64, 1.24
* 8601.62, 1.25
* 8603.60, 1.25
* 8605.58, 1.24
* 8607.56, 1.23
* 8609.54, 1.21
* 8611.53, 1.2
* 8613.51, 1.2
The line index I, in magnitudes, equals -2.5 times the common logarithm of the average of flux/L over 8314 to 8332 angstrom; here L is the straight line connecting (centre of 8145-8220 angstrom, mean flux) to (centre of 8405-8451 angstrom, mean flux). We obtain 0.01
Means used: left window 1.27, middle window 1.23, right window 1.24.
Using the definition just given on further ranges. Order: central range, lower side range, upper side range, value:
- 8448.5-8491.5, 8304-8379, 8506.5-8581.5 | -0.03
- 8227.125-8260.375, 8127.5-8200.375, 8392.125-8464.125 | -0.01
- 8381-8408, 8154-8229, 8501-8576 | 0.00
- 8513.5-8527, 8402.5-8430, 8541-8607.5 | 0.00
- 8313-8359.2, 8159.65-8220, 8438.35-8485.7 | 0.00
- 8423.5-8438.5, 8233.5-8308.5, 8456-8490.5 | 0.01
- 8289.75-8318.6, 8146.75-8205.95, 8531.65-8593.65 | -0.03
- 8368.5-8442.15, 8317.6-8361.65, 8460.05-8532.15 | 0.01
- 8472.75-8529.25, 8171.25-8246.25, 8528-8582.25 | -0.04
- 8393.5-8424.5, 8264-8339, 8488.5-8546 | -0.02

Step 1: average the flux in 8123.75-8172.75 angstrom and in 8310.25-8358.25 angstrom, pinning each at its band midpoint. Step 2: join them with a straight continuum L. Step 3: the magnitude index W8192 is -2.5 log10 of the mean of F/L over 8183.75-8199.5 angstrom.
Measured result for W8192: 0.05 mag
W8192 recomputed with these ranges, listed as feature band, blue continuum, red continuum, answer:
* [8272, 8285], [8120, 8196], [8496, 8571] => -0.03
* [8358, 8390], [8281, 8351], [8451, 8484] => 0.02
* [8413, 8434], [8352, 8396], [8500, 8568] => -0.03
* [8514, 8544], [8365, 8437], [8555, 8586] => 0.09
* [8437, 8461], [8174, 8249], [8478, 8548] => -0.05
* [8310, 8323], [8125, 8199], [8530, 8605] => -0.01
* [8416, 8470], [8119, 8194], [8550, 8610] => 0.01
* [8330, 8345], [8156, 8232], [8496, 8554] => -0.03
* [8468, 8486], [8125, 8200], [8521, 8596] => -0.03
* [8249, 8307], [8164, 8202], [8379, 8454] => -0.03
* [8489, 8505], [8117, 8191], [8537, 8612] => 0.03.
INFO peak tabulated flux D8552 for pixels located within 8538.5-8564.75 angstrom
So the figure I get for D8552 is 1.26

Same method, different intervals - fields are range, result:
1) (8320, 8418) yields 1.3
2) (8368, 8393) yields 1.29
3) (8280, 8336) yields 1.31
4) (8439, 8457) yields 1.27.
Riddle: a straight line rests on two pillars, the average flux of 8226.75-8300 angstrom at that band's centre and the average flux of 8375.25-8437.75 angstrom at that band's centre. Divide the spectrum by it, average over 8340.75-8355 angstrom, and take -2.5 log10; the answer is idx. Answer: -0.02 mag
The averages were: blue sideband 1.28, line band 1.28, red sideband 1.23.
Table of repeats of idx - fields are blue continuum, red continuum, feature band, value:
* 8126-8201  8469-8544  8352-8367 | -0.02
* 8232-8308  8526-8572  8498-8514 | -0.05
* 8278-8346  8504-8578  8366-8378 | -0.03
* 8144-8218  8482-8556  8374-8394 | 0.00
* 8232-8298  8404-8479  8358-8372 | 0.00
